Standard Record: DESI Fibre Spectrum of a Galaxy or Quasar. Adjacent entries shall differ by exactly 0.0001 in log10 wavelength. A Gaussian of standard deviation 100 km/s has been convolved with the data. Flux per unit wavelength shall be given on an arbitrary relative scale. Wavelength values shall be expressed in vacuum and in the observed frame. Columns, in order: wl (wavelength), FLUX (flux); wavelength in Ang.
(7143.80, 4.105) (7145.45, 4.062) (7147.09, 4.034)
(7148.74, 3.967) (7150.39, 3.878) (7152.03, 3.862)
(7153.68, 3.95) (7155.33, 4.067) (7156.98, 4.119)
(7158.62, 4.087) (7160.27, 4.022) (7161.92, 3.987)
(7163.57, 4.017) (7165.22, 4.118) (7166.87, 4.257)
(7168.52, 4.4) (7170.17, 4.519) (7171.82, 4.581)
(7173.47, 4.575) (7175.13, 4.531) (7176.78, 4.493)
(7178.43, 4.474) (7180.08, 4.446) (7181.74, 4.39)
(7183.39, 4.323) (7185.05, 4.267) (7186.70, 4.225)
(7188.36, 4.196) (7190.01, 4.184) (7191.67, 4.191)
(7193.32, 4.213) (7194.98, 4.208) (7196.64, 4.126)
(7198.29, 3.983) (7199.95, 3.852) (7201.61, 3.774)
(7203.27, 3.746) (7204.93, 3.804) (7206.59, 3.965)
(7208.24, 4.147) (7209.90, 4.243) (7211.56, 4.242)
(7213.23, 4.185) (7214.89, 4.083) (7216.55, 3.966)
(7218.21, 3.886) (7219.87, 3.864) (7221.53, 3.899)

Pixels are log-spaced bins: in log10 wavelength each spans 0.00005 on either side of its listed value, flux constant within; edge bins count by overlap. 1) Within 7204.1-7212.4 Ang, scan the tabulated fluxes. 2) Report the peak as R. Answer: 4.243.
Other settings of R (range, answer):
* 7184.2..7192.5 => 4.267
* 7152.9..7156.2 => 4.067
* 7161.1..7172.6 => 4.581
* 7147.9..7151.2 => 3.967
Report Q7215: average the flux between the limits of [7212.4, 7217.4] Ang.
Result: 4.08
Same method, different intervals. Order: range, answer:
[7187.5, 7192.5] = 4.19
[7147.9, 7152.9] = 3.9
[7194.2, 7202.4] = 3.99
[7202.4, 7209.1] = 3.92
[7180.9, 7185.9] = 4.32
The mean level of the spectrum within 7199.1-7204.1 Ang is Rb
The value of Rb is 3.79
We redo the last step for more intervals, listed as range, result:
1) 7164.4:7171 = 4.33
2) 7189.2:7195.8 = 4.2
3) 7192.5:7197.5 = 4.18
